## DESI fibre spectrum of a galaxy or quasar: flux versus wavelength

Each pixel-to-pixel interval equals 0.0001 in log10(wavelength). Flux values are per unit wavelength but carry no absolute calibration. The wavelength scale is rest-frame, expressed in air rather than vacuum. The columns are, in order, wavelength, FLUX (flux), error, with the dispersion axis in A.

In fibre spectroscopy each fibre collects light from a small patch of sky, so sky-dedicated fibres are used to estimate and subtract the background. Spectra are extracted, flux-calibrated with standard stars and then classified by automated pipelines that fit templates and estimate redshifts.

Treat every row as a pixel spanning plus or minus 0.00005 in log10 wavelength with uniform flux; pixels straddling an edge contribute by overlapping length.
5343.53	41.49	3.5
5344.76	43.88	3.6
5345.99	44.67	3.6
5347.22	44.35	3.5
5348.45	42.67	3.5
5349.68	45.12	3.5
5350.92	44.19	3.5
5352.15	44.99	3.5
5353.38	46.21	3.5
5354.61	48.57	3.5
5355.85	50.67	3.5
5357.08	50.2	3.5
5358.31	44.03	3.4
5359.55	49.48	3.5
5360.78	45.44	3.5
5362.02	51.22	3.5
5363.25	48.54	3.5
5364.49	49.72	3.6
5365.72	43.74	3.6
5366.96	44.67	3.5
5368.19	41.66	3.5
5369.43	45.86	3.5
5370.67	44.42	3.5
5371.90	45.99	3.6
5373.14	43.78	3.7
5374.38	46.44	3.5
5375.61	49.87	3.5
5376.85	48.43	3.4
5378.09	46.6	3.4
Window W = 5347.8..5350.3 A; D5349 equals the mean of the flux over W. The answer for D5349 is 43.9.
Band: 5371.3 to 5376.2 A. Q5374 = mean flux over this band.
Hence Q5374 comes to 46.5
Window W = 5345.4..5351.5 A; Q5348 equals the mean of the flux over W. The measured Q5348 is 44.2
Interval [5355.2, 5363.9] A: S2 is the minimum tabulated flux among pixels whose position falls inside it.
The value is 44.03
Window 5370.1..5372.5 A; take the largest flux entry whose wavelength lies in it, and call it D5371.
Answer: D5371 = 45.99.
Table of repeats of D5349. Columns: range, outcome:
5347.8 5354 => 44.7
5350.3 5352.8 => 44.6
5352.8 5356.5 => 48.5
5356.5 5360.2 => 47.9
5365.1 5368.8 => 43.5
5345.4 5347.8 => 44.5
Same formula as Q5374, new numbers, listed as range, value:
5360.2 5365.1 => 48.7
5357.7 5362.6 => 47.4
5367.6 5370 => 43.7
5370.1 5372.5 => 45.3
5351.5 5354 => 45.7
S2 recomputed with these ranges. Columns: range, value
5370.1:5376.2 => 43.78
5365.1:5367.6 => 43.74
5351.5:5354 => 44.99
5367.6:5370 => 41.66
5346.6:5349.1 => 42.67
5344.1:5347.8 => 43.88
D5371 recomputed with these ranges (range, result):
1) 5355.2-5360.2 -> 50.67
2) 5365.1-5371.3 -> 45.86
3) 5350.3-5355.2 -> 48.57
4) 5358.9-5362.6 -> 51.22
